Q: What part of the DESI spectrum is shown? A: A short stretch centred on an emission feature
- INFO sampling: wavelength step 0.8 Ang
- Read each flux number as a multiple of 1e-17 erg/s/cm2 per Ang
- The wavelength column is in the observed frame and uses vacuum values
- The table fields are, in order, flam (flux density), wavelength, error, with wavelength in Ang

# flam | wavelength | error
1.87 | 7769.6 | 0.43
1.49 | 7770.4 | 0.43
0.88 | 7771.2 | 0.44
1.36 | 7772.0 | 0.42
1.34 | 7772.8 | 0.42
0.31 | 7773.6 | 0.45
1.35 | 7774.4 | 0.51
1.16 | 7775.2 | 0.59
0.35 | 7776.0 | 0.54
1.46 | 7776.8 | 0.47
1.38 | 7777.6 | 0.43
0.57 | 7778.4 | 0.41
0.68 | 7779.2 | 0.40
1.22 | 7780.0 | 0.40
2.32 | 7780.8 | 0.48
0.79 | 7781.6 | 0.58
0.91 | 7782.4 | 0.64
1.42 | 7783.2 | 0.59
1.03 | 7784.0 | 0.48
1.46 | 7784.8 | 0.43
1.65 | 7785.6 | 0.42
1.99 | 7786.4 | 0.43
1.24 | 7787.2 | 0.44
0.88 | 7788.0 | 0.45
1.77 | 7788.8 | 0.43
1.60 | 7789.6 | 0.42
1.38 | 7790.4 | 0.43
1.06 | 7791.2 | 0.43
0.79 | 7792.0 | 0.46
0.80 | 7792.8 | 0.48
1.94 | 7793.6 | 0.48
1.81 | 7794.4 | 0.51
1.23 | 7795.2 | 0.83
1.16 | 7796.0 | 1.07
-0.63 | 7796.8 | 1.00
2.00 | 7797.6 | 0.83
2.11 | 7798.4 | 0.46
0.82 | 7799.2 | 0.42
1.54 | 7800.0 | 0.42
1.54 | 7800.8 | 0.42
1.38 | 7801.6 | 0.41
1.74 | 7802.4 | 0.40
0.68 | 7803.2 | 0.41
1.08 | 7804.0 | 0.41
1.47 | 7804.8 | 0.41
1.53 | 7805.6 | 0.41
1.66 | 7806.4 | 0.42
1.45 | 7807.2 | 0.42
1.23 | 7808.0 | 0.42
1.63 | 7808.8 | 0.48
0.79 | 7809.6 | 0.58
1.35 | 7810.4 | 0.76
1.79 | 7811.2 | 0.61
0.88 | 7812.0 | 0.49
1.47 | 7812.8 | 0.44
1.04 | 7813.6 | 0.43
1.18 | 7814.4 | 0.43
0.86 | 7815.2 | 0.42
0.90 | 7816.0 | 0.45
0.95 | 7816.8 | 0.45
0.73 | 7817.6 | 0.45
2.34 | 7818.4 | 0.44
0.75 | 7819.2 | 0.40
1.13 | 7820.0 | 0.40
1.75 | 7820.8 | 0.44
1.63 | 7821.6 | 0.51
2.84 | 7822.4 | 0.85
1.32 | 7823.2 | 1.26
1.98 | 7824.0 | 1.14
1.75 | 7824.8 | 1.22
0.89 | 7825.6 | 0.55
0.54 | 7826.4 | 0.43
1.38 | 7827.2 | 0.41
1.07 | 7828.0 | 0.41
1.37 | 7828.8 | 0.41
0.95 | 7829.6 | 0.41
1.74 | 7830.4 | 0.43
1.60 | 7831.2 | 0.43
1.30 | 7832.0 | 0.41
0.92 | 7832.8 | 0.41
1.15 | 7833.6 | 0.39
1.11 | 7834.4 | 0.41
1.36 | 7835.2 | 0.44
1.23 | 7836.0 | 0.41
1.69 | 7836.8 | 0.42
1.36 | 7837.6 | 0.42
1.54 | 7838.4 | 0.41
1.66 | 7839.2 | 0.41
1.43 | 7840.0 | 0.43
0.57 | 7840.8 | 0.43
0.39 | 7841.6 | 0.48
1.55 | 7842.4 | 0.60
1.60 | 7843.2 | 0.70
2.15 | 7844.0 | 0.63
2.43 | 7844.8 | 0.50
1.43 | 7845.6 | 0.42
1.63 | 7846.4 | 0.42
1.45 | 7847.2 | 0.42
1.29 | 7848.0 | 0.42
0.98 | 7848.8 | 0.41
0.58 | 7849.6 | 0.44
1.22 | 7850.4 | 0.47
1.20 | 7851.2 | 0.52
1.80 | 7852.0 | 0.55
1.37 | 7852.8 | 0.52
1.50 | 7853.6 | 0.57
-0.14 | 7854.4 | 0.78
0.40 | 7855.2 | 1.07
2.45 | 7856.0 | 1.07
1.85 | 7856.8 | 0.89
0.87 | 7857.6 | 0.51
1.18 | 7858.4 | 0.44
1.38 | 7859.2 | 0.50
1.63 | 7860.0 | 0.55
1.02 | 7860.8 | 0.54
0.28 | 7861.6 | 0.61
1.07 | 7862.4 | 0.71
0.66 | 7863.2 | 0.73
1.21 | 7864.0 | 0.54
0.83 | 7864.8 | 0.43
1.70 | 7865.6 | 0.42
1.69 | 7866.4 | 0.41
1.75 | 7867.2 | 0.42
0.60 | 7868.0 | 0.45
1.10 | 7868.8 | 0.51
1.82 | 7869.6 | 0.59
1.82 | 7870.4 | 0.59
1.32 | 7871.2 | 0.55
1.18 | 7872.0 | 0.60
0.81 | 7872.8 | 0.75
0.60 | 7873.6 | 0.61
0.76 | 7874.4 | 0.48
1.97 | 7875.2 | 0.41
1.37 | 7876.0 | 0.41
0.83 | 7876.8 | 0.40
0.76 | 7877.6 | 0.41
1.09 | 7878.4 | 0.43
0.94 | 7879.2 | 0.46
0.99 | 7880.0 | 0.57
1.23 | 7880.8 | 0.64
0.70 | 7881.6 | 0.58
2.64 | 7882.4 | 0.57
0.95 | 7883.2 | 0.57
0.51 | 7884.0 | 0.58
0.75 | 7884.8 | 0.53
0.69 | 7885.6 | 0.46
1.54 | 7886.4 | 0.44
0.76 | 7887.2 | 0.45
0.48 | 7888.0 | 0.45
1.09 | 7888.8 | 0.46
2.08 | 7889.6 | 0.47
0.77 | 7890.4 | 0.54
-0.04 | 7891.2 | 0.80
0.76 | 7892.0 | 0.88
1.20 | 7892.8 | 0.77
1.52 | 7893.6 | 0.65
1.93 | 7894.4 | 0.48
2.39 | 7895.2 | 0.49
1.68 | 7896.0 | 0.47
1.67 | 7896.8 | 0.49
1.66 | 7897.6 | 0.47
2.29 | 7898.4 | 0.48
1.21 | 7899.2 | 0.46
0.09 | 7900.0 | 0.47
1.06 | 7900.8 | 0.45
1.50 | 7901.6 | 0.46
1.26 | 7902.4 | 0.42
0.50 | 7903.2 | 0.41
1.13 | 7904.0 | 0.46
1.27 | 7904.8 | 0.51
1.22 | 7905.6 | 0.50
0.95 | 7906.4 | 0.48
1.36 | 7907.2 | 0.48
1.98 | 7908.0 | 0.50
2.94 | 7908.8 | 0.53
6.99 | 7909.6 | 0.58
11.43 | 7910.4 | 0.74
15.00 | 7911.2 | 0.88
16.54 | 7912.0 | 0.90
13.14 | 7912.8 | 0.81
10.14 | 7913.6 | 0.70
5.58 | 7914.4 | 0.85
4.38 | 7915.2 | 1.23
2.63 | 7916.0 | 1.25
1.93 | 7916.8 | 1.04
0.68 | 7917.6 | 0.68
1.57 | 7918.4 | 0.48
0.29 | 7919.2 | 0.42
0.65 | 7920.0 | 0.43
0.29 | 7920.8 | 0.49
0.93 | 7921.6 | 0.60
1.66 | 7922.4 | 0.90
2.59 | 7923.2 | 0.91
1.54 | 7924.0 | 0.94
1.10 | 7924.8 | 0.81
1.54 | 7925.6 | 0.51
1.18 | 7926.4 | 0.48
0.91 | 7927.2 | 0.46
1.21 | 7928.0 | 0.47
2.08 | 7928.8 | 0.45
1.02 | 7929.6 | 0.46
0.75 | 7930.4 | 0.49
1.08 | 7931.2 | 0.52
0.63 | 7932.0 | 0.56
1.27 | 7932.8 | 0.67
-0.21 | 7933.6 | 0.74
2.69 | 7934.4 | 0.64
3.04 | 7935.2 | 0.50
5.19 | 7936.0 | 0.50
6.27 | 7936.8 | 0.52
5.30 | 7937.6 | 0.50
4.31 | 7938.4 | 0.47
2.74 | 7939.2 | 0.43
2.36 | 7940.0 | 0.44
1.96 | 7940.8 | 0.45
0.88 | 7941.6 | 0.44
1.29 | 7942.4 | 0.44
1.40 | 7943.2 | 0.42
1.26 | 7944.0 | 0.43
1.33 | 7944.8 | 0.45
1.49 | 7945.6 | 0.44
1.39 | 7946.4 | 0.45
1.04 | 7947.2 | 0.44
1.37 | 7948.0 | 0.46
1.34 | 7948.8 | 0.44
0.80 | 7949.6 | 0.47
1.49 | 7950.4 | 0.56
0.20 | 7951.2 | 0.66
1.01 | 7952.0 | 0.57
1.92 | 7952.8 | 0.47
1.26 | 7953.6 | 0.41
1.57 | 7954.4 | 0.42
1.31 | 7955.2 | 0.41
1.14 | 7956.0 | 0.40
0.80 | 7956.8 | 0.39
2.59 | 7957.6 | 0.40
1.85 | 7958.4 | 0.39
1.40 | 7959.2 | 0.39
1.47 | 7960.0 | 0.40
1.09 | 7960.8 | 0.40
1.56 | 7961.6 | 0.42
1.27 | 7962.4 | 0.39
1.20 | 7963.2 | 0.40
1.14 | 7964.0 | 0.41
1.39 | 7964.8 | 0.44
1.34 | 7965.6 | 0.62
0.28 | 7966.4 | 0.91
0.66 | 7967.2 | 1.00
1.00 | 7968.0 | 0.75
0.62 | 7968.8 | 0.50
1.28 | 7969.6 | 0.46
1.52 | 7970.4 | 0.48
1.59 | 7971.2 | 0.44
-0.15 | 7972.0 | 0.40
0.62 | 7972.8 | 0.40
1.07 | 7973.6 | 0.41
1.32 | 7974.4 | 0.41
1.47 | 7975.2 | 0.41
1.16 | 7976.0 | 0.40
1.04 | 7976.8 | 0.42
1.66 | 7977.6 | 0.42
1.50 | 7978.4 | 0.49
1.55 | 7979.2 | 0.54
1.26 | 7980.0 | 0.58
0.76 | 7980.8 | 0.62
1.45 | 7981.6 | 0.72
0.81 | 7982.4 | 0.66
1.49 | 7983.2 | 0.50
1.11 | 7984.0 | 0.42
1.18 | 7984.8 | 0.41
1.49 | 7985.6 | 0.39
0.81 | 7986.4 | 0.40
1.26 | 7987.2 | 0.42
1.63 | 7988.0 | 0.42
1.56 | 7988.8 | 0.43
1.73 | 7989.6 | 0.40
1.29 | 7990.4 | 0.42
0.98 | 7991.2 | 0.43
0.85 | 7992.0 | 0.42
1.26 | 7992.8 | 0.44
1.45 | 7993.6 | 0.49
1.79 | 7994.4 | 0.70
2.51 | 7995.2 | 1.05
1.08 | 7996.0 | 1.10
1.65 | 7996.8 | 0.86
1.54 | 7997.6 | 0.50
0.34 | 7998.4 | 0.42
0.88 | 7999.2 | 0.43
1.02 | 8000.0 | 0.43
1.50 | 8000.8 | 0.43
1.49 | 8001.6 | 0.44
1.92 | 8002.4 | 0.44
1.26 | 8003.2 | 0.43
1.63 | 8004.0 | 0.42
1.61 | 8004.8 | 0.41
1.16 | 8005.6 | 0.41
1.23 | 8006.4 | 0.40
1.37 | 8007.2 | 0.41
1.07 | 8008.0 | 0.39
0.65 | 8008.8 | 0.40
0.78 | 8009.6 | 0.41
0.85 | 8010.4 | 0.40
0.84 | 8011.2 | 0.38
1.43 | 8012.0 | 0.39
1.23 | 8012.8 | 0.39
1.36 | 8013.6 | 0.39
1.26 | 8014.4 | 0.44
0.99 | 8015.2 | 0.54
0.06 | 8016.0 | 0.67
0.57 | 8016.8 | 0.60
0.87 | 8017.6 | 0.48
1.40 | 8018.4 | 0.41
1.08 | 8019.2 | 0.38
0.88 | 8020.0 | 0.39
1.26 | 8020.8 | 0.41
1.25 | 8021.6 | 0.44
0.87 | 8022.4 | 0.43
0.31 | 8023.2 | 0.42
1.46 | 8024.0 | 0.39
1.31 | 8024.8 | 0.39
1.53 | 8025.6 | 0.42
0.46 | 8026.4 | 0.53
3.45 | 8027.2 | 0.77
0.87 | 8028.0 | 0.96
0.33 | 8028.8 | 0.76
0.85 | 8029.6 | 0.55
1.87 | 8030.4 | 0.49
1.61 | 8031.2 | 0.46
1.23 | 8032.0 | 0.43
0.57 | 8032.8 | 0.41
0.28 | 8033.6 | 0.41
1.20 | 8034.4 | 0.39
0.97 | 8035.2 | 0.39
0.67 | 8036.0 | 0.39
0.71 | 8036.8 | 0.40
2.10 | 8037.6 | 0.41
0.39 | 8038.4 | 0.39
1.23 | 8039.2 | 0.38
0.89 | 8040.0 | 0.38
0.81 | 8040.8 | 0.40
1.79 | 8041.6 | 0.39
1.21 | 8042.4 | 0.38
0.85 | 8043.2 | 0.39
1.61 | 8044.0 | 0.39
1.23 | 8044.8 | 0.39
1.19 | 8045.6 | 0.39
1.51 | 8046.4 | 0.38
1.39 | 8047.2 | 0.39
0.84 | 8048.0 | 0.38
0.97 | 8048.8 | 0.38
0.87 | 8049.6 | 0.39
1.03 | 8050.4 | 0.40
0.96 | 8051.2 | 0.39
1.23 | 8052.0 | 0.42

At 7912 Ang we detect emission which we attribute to H-alpha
